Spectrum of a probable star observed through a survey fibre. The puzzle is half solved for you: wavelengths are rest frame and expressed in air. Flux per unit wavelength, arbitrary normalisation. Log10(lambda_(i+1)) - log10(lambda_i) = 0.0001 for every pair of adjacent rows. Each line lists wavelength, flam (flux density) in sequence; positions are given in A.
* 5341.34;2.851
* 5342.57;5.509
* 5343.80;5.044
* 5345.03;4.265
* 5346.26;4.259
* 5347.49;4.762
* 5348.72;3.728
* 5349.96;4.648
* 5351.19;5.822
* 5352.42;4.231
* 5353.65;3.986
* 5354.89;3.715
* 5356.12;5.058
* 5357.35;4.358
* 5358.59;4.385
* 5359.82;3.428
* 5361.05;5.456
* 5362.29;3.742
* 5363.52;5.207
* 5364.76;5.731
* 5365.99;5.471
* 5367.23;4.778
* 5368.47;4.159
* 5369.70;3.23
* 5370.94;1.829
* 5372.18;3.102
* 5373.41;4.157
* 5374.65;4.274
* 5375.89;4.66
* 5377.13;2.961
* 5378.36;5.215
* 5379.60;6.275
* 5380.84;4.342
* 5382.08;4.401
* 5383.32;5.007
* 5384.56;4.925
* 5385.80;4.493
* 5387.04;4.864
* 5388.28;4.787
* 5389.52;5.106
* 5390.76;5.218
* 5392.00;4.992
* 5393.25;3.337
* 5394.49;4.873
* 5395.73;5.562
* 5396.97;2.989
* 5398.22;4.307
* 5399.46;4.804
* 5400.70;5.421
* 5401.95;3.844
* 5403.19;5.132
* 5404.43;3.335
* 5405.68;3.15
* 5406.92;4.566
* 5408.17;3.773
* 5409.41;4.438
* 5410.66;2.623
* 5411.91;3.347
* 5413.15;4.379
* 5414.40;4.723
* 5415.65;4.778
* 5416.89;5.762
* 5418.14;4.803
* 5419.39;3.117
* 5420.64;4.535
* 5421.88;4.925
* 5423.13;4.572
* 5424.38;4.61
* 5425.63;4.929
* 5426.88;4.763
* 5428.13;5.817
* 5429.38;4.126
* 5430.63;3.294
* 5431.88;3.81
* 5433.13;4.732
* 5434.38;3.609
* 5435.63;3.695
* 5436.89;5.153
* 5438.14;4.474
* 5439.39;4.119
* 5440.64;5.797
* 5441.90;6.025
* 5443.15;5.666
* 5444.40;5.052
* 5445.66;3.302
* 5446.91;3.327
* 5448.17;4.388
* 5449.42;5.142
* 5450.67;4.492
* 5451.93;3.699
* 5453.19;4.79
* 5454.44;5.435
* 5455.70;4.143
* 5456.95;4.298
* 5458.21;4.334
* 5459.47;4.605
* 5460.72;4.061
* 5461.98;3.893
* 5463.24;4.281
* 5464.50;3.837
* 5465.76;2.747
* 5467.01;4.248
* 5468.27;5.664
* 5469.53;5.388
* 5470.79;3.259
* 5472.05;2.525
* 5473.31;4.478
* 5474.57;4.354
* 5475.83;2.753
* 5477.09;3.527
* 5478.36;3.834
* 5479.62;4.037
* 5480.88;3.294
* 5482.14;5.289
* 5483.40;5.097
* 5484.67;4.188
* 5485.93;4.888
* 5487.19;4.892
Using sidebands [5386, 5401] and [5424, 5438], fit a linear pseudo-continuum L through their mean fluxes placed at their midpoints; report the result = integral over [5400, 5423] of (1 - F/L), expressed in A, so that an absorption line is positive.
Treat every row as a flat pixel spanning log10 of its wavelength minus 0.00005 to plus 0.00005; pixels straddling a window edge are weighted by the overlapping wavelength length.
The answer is 1.4 A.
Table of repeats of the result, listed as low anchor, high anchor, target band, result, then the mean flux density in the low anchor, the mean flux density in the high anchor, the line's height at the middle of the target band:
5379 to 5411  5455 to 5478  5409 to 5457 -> -2.7 A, 4.5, 4.02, 4.25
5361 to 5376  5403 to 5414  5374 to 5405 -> -4.5 A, 4.23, 3.83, 4.02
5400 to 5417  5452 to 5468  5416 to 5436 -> -1.2 A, 4.19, 4.24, 4.21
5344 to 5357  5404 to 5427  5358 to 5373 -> 0.7 A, 4.47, 4.27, 4.42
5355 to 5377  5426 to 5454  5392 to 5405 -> -0.1 A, 4.25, 4.52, 4.37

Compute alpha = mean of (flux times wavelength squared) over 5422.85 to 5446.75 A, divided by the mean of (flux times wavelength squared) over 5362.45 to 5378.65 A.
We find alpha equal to 1.1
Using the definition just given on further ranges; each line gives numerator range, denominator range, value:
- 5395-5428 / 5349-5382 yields 1.02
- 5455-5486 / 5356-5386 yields 0.97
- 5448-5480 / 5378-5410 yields 0.93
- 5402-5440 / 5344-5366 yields 0.97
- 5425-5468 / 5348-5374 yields 1.06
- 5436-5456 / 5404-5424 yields 1.13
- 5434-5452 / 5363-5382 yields 1.08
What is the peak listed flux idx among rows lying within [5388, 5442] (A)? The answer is 6.025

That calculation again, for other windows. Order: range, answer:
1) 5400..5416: 5.421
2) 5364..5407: 6.275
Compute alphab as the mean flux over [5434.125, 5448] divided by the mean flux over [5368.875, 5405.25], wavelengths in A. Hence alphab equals 1.0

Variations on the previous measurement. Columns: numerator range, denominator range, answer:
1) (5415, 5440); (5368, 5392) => 1.02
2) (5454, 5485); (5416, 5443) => 0.89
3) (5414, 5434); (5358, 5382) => 1.05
